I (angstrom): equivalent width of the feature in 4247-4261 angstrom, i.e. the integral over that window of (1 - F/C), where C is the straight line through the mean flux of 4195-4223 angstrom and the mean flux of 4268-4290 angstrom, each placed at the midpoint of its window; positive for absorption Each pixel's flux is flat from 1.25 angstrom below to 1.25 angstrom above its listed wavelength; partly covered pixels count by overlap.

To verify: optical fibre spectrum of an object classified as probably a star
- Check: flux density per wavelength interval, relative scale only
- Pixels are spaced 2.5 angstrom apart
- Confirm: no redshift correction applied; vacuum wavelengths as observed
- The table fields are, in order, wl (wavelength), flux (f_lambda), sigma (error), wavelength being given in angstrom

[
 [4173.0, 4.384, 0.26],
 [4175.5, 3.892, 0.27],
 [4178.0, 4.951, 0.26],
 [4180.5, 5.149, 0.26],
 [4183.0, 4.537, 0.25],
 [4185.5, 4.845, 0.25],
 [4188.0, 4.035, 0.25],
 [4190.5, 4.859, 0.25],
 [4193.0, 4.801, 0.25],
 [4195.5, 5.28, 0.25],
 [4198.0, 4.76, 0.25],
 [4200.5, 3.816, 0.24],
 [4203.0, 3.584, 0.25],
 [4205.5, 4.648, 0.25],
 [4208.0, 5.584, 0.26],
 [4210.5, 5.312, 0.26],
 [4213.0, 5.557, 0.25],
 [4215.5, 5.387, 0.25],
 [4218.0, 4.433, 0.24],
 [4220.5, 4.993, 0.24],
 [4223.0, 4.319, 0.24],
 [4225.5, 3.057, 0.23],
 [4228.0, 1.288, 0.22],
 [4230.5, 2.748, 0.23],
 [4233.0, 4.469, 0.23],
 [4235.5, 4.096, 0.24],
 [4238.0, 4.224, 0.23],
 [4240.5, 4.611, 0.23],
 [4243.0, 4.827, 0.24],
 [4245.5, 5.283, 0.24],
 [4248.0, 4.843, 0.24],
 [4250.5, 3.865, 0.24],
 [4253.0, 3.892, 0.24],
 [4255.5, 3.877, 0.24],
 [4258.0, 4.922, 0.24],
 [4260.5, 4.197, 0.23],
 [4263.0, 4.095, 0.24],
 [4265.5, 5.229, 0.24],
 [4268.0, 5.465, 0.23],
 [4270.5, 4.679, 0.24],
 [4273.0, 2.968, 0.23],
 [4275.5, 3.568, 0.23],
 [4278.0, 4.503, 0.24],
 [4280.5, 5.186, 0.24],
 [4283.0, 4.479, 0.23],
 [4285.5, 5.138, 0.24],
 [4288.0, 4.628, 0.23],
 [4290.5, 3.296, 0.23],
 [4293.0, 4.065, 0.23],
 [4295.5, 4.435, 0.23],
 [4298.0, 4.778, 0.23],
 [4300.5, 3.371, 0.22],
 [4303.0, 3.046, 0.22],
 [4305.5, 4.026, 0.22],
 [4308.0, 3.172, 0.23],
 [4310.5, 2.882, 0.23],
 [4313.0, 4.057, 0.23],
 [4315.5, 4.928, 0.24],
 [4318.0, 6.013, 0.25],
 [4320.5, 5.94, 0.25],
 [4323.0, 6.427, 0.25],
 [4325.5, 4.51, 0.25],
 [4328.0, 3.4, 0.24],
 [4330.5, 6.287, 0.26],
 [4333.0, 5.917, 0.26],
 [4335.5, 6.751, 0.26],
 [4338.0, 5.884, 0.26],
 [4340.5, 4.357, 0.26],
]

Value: 0.92 angstrom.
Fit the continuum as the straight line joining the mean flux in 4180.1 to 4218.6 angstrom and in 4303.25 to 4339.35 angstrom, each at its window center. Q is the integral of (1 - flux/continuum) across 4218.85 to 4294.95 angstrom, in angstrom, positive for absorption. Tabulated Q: 9.97 angstrom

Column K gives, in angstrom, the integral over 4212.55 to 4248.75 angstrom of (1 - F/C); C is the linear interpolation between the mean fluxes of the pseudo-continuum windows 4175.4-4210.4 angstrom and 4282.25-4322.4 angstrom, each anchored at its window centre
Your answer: 2.4 angstrom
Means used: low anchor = 4.67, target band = 4.24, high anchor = 4.3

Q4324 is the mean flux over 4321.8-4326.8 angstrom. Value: 5.44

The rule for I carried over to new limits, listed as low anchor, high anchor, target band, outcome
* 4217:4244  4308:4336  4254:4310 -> 3.9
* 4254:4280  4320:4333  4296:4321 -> 4.3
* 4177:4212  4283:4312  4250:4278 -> -0.6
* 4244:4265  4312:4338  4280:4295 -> 1.4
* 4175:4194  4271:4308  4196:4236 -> 2.0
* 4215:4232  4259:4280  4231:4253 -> -2.6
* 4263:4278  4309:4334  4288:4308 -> 3.6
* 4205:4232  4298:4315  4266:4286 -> -3.5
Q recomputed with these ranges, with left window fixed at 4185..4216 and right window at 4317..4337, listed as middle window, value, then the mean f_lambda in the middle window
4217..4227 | 1.6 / 4.12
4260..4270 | 0.9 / 4.78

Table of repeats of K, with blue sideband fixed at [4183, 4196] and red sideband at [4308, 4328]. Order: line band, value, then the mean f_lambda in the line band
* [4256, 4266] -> 0.5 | 4.51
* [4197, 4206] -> 1.1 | 4.15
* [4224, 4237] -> 4.3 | 3.18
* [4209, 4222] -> -1.1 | 5.13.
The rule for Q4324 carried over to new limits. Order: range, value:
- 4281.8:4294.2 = 4.32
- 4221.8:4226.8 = 3.66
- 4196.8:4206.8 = 4.21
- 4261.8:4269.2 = 4.93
